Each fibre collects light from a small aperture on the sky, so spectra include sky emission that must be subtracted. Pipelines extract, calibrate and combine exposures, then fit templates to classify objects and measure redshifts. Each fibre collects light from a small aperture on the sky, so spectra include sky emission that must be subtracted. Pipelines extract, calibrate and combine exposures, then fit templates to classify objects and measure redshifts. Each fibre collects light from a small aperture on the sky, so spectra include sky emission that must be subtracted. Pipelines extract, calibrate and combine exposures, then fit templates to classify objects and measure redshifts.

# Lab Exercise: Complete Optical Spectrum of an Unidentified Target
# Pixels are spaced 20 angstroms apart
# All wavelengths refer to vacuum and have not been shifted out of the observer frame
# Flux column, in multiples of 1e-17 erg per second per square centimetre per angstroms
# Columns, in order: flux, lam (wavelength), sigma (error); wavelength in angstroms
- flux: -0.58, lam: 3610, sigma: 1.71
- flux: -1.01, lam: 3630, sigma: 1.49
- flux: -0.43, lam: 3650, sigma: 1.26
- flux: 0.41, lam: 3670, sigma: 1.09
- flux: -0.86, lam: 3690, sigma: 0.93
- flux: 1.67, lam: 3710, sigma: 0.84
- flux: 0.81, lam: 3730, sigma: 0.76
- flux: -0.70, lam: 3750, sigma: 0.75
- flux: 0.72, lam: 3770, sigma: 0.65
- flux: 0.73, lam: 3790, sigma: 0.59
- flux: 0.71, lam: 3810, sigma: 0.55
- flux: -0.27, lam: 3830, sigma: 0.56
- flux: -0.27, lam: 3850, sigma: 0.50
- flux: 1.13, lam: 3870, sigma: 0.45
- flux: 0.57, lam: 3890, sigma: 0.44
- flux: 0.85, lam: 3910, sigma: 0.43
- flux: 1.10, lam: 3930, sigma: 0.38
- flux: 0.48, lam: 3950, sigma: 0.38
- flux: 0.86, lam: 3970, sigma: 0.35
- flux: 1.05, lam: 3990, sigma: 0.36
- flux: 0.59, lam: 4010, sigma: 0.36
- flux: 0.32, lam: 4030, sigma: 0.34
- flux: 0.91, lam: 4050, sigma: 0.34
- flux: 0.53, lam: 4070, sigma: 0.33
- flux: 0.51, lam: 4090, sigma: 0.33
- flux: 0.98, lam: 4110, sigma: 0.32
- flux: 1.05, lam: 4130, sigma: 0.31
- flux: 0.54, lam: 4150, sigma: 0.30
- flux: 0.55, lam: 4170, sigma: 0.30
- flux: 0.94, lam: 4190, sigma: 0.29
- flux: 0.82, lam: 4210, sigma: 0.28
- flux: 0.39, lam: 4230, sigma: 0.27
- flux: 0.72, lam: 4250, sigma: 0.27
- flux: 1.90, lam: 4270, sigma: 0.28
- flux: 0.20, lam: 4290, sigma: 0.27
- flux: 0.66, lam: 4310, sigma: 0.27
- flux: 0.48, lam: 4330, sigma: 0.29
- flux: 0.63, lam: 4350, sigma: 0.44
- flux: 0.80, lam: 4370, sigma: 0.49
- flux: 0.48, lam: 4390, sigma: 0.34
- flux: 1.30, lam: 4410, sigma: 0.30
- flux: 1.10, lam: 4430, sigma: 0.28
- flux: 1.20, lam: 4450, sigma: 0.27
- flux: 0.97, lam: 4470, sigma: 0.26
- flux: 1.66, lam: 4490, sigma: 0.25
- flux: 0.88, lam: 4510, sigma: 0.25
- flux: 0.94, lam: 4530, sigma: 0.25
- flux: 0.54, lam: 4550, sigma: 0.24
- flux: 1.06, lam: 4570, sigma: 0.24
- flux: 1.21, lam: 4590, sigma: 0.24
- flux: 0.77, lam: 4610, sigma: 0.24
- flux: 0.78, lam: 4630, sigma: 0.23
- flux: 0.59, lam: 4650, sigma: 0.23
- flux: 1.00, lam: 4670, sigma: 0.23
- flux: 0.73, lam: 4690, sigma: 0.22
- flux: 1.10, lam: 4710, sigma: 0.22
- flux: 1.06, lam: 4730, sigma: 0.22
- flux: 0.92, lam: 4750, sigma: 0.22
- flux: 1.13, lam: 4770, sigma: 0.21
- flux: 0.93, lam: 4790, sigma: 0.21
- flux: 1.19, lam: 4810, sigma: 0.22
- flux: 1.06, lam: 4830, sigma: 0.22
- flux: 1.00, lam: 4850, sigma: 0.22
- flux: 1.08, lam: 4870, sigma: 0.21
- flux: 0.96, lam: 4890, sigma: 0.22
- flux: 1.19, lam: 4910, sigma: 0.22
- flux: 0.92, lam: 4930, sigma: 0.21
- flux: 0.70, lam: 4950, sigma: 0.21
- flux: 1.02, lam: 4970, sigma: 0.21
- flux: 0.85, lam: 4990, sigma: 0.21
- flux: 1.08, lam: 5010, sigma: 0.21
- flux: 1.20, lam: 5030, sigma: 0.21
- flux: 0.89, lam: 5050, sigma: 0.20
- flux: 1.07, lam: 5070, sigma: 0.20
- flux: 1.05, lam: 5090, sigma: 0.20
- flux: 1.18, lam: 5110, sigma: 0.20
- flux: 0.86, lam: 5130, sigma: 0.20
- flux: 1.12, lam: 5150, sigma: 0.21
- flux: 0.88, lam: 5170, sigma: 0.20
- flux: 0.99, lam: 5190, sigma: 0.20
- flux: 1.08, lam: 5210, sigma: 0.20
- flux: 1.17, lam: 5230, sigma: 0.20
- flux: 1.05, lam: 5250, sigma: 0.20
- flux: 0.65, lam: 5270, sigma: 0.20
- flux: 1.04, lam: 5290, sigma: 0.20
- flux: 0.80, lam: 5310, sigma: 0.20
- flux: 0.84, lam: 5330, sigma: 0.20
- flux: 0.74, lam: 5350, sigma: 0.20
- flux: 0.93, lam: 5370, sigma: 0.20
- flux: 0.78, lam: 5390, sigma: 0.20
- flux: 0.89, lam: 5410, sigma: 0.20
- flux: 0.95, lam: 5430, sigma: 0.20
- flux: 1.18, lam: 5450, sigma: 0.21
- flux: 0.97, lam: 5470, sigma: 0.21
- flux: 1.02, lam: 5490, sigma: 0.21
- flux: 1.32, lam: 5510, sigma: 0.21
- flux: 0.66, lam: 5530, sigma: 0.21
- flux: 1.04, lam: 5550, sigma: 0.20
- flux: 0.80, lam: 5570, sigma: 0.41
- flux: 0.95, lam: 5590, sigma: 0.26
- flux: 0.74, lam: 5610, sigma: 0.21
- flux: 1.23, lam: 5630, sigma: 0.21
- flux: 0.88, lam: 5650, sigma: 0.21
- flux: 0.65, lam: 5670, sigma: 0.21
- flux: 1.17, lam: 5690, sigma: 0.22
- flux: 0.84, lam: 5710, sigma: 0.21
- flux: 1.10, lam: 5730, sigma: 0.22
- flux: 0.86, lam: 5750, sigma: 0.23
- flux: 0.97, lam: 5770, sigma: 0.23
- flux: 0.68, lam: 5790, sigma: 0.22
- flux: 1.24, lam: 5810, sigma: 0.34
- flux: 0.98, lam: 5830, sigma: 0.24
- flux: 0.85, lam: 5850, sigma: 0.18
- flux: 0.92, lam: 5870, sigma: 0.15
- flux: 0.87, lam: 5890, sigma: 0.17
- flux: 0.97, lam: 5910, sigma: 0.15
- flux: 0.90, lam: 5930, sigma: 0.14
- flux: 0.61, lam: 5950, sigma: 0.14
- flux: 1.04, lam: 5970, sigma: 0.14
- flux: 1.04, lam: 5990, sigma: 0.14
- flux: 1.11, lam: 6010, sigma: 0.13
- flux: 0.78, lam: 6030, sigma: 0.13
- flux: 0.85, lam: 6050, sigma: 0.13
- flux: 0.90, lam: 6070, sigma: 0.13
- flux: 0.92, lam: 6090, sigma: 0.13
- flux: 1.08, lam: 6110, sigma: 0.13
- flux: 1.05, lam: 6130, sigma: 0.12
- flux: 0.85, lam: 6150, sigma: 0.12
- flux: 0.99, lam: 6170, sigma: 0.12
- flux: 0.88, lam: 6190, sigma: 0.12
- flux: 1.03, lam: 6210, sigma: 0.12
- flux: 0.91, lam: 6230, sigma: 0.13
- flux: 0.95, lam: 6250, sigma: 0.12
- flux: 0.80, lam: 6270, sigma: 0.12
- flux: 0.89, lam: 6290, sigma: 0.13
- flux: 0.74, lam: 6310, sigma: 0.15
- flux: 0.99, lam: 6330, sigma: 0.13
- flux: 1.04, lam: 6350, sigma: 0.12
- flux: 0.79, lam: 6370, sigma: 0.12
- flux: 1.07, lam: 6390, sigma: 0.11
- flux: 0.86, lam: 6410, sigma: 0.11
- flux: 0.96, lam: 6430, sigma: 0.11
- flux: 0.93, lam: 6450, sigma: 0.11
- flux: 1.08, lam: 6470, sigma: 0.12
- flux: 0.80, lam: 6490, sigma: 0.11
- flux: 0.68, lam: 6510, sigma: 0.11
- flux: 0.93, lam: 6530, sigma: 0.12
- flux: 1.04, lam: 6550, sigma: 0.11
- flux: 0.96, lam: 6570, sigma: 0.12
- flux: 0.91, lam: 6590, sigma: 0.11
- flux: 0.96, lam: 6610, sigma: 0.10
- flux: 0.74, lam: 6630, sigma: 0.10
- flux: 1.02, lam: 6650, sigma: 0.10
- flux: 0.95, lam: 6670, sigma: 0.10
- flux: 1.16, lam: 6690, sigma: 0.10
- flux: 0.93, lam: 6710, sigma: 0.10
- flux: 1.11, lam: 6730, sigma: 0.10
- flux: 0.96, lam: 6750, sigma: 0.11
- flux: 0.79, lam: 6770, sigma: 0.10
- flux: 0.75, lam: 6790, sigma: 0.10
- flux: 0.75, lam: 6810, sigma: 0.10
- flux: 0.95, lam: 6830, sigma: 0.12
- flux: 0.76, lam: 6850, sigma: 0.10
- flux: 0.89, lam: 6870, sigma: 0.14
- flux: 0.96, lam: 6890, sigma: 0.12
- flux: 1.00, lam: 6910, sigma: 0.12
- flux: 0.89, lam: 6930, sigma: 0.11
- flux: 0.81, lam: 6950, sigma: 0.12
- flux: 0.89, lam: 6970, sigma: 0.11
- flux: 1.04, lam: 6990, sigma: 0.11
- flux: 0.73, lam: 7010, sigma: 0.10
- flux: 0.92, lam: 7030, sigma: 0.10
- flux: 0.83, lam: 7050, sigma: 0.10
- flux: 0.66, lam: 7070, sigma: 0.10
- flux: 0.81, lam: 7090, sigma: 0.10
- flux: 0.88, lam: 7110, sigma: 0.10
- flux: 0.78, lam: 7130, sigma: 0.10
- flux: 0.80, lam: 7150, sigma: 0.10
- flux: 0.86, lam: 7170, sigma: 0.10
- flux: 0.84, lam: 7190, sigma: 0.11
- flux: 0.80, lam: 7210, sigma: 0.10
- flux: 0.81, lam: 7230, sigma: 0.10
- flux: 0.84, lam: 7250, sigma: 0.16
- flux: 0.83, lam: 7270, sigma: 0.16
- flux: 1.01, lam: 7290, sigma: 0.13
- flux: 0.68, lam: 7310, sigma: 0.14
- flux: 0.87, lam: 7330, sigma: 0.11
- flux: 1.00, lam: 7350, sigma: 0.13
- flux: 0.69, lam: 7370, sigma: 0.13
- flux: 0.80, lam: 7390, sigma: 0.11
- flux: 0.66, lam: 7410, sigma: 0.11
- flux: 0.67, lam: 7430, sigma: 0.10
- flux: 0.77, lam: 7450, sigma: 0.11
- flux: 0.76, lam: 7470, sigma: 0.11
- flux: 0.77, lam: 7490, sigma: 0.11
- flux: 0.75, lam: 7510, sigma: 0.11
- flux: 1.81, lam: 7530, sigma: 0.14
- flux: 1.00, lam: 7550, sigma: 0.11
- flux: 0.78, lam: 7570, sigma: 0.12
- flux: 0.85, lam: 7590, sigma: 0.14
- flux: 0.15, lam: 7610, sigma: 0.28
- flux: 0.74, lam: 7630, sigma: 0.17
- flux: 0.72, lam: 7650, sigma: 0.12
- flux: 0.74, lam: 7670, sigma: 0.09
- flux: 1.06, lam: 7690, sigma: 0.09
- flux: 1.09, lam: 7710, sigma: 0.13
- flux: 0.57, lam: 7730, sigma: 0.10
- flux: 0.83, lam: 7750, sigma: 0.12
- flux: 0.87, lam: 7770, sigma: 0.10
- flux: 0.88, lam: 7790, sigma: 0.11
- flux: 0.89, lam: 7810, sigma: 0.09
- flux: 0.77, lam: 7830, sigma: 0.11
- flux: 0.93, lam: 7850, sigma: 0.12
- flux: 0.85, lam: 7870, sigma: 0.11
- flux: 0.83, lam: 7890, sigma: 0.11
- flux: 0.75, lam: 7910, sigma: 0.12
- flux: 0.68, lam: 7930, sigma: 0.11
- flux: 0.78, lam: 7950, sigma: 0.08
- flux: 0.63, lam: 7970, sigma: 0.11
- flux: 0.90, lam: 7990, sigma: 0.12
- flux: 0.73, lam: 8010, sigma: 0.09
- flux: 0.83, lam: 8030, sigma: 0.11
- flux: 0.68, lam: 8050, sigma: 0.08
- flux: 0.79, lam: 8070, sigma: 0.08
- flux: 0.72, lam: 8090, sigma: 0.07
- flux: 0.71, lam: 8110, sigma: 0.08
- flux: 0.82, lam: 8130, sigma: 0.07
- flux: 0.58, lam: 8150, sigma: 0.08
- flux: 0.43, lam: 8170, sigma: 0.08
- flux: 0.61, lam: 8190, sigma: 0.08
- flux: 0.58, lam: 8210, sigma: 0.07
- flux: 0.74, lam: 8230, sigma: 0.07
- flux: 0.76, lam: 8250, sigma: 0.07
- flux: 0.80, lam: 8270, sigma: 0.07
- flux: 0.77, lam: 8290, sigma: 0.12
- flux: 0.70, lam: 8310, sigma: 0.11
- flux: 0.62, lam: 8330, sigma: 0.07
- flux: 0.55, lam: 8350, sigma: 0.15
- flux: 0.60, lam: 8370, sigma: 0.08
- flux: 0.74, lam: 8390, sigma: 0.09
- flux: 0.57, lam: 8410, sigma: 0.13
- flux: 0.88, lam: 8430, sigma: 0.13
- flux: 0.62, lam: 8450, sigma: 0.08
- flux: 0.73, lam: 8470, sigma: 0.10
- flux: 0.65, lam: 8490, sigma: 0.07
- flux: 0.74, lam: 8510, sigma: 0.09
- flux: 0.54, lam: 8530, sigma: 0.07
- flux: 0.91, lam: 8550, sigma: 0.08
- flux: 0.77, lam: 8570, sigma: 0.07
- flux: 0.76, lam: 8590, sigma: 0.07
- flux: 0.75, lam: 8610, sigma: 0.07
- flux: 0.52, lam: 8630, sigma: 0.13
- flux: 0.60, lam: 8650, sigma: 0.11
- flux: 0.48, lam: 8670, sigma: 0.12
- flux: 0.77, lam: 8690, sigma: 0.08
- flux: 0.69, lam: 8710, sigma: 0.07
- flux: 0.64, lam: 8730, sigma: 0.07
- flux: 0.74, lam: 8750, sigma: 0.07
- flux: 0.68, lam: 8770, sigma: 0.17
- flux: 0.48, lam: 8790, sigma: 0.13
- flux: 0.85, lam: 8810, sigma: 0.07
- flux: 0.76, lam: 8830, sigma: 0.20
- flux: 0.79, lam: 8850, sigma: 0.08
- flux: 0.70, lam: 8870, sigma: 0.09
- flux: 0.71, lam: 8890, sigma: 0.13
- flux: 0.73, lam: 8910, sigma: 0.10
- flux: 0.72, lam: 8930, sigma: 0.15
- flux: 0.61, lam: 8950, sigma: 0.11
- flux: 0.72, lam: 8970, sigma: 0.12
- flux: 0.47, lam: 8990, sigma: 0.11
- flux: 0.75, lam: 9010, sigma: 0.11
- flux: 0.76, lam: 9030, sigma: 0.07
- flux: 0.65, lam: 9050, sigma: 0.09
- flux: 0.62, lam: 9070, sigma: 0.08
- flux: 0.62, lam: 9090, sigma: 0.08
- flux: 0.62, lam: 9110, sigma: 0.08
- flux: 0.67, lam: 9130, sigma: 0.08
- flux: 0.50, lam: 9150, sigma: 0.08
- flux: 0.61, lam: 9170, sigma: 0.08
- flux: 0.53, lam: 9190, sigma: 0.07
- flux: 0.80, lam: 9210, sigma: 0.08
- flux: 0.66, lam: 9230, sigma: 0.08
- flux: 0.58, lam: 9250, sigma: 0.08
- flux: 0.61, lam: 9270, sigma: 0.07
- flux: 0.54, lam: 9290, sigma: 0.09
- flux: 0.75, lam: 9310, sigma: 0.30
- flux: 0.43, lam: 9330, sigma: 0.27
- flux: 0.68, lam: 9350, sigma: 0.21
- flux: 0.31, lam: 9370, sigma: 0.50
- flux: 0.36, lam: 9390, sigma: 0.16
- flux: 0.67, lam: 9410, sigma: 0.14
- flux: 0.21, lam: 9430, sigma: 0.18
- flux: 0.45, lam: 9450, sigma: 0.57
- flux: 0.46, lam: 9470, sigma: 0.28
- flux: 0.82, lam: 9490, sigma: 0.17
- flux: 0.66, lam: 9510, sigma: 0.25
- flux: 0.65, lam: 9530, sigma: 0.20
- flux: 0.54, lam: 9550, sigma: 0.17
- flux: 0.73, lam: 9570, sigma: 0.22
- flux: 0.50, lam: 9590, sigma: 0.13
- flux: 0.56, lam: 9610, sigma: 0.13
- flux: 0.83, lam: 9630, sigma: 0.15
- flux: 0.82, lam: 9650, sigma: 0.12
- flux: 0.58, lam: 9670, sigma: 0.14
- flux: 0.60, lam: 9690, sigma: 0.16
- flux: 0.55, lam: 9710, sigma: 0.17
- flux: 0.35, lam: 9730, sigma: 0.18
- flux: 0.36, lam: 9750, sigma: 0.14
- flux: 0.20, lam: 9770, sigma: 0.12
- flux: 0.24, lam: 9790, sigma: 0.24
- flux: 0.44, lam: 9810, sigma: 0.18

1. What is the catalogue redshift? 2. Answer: 0.15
